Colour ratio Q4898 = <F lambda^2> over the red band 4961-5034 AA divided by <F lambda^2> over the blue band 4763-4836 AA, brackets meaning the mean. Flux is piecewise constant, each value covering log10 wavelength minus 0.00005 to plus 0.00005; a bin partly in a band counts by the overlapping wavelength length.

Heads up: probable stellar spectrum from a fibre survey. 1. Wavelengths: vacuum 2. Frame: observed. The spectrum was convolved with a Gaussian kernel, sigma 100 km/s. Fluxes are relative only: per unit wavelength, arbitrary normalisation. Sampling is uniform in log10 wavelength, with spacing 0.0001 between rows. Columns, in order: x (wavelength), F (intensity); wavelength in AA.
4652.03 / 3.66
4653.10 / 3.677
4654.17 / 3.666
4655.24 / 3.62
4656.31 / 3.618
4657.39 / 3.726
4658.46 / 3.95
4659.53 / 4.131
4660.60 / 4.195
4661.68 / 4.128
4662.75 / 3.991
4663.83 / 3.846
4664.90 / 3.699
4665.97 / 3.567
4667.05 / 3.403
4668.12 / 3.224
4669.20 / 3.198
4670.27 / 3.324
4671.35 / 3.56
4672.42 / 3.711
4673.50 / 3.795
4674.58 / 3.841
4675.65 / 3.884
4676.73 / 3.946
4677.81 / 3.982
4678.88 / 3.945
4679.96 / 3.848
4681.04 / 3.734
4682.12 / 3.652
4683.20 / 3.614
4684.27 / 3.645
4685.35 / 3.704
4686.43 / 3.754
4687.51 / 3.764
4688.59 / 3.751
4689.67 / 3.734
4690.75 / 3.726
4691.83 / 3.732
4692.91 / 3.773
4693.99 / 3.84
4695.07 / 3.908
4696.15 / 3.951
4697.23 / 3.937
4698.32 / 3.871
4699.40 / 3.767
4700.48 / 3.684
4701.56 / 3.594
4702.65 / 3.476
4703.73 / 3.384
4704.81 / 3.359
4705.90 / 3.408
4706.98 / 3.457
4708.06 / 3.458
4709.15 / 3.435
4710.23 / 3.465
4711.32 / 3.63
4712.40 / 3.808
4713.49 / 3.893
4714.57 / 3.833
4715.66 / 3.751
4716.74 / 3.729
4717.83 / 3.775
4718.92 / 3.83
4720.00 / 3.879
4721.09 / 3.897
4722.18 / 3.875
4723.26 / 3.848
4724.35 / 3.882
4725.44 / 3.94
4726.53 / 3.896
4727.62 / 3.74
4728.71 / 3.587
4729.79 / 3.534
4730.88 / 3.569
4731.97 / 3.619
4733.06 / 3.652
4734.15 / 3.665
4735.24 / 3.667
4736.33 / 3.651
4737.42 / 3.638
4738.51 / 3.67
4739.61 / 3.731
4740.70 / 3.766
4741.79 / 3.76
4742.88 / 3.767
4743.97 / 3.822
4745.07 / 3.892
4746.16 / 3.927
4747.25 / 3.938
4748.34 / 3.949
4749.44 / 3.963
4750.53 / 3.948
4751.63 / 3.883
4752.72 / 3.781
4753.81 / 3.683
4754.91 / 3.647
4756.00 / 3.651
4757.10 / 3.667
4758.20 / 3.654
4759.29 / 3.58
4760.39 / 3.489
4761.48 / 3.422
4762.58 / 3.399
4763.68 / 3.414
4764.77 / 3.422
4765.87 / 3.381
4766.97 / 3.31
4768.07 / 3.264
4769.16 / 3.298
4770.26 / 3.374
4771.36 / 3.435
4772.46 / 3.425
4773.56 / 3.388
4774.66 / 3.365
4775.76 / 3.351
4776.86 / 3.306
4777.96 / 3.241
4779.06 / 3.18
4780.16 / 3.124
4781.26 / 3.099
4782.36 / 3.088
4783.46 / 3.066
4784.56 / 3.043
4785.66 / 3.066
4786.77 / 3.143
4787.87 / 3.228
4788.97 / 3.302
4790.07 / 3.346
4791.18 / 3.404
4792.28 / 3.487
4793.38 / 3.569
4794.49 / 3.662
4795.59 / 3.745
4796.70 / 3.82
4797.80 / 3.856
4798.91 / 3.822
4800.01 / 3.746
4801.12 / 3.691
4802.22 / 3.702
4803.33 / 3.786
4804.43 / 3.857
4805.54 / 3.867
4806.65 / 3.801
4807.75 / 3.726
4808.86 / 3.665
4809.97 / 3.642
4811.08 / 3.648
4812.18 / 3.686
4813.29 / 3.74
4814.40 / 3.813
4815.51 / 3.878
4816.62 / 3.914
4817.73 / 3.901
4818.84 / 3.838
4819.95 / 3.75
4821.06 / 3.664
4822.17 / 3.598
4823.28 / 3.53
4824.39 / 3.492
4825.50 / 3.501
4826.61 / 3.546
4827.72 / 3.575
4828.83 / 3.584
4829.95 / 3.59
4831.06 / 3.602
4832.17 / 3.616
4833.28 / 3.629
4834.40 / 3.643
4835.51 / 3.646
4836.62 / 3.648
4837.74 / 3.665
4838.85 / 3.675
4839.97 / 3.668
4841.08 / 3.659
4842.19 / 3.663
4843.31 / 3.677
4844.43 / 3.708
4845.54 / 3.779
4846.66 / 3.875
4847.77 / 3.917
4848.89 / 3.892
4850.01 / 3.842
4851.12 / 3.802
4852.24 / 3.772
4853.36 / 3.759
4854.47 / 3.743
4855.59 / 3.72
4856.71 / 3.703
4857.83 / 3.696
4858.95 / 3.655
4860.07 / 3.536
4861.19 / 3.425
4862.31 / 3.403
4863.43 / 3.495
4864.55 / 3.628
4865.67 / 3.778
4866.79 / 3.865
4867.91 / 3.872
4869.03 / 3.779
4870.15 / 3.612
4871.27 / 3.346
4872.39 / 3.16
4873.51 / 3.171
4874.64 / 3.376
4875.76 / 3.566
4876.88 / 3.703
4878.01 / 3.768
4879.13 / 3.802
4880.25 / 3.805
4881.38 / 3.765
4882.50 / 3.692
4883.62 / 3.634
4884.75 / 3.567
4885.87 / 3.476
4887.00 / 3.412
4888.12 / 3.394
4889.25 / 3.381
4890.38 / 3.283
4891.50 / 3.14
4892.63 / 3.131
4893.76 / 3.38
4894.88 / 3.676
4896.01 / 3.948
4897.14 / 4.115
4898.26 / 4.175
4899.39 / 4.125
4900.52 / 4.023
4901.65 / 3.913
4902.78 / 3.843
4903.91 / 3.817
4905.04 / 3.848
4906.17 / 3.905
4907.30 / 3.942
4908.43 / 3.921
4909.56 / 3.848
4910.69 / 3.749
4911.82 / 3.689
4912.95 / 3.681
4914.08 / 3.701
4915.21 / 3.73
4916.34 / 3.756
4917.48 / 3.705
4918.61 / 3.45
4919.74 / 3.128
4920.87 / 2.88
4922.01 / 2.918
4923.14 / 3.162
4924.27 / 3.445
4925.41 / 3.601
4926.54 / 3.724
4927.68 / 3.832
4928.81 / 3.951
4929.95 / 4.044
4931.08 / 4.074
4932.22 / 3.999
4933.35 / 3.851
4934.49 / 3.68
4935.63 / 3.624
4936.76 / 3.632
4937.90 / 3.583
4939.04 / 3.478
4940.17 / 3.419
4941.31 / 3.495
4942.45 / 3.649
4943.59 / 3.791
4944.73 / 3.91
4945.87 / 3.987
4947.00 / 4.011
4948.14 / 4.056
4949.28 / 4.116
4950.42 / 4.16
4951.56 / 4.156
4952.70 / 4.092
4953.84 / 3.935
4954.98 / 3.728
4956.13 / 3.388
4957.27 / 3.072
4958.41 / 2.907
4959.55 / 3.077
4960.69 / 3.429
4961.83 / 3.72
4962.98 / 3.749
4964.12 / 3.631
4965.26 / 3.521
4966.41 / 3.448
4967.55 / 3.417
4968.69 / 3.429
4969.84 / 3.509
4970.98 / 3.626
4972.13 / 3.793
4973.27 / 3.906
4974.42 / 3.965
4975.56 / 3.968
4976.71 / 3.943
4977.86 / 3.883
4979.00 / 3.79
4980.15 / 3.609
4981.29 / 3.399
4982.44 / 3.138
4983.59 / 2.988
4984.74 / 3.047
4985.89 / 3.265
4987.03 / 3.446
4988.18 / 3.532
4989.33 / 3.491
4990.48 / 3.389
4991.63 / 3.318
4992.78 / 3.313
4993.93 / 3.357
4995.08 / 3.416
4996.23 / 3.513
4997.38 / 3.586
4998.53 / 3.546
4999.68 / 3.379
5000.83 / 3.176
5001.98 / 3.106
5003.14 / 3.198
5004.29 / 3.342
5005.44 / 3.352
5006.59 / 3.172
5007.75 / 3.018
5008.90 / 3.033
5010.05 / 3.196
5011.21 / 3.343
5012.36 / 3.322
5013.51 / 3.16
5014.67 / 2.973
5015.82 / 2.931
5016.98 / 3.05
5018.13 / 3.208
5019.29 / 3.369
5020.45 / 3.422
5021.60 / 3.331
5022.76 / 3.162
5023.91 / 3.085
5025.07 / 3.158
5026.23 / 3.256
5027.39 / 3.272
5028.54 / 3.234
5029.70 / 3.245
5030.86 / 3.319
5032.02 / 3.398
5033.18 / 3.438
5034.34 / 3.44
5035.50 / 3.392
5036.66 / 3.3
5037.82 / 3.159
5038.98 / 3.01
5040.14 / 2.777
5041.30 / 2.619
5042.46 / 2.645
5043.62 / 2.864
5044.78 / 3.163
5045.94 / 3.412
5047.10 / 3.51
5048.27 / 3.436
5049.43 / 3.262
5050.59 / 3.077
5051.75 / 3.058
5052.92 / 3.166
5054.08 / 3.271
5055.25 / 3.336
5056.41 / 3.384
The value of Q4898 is 1.0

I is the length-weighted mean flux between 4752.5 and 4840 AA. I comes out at 3.54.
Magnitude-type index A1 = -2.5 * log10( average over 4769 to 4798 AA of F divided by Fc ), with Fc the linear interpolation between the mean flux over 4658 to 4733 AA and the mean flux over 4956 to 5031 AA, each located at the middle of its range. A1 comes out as 0.09 mag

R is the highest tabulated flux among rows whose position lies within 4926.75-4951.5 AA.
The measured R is 4.16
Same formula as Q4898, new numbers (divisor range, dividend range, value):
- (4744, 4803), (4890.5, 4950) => 1.13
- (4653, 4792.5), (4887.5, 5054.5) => 1.06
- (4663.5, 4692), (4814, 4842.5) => 1.06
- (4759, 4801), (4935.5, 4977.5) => 1.17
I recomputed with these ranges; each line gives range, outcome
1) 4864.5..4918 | 3.68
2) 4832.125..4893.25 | 3.62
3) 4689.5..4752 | 3.74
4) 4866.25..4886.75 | 3.61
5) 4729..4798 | 3.53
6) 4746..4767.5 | 3.65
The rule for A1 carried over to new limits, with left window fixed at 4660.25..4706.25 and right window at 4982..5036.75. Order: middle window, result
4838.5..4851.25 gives -0.080 mag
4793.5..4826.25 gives -0.056 mag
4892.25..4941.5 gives -0.092 mag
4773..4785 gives 0.121 mag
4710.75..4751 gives -0.038 mag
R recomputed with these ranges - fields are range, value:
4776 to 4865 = 3.917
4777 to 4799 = 3.856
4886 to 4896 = 3.676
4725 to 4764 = 3.963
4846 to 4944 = 4.175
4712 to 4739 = 3.94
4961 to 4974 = 3.906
